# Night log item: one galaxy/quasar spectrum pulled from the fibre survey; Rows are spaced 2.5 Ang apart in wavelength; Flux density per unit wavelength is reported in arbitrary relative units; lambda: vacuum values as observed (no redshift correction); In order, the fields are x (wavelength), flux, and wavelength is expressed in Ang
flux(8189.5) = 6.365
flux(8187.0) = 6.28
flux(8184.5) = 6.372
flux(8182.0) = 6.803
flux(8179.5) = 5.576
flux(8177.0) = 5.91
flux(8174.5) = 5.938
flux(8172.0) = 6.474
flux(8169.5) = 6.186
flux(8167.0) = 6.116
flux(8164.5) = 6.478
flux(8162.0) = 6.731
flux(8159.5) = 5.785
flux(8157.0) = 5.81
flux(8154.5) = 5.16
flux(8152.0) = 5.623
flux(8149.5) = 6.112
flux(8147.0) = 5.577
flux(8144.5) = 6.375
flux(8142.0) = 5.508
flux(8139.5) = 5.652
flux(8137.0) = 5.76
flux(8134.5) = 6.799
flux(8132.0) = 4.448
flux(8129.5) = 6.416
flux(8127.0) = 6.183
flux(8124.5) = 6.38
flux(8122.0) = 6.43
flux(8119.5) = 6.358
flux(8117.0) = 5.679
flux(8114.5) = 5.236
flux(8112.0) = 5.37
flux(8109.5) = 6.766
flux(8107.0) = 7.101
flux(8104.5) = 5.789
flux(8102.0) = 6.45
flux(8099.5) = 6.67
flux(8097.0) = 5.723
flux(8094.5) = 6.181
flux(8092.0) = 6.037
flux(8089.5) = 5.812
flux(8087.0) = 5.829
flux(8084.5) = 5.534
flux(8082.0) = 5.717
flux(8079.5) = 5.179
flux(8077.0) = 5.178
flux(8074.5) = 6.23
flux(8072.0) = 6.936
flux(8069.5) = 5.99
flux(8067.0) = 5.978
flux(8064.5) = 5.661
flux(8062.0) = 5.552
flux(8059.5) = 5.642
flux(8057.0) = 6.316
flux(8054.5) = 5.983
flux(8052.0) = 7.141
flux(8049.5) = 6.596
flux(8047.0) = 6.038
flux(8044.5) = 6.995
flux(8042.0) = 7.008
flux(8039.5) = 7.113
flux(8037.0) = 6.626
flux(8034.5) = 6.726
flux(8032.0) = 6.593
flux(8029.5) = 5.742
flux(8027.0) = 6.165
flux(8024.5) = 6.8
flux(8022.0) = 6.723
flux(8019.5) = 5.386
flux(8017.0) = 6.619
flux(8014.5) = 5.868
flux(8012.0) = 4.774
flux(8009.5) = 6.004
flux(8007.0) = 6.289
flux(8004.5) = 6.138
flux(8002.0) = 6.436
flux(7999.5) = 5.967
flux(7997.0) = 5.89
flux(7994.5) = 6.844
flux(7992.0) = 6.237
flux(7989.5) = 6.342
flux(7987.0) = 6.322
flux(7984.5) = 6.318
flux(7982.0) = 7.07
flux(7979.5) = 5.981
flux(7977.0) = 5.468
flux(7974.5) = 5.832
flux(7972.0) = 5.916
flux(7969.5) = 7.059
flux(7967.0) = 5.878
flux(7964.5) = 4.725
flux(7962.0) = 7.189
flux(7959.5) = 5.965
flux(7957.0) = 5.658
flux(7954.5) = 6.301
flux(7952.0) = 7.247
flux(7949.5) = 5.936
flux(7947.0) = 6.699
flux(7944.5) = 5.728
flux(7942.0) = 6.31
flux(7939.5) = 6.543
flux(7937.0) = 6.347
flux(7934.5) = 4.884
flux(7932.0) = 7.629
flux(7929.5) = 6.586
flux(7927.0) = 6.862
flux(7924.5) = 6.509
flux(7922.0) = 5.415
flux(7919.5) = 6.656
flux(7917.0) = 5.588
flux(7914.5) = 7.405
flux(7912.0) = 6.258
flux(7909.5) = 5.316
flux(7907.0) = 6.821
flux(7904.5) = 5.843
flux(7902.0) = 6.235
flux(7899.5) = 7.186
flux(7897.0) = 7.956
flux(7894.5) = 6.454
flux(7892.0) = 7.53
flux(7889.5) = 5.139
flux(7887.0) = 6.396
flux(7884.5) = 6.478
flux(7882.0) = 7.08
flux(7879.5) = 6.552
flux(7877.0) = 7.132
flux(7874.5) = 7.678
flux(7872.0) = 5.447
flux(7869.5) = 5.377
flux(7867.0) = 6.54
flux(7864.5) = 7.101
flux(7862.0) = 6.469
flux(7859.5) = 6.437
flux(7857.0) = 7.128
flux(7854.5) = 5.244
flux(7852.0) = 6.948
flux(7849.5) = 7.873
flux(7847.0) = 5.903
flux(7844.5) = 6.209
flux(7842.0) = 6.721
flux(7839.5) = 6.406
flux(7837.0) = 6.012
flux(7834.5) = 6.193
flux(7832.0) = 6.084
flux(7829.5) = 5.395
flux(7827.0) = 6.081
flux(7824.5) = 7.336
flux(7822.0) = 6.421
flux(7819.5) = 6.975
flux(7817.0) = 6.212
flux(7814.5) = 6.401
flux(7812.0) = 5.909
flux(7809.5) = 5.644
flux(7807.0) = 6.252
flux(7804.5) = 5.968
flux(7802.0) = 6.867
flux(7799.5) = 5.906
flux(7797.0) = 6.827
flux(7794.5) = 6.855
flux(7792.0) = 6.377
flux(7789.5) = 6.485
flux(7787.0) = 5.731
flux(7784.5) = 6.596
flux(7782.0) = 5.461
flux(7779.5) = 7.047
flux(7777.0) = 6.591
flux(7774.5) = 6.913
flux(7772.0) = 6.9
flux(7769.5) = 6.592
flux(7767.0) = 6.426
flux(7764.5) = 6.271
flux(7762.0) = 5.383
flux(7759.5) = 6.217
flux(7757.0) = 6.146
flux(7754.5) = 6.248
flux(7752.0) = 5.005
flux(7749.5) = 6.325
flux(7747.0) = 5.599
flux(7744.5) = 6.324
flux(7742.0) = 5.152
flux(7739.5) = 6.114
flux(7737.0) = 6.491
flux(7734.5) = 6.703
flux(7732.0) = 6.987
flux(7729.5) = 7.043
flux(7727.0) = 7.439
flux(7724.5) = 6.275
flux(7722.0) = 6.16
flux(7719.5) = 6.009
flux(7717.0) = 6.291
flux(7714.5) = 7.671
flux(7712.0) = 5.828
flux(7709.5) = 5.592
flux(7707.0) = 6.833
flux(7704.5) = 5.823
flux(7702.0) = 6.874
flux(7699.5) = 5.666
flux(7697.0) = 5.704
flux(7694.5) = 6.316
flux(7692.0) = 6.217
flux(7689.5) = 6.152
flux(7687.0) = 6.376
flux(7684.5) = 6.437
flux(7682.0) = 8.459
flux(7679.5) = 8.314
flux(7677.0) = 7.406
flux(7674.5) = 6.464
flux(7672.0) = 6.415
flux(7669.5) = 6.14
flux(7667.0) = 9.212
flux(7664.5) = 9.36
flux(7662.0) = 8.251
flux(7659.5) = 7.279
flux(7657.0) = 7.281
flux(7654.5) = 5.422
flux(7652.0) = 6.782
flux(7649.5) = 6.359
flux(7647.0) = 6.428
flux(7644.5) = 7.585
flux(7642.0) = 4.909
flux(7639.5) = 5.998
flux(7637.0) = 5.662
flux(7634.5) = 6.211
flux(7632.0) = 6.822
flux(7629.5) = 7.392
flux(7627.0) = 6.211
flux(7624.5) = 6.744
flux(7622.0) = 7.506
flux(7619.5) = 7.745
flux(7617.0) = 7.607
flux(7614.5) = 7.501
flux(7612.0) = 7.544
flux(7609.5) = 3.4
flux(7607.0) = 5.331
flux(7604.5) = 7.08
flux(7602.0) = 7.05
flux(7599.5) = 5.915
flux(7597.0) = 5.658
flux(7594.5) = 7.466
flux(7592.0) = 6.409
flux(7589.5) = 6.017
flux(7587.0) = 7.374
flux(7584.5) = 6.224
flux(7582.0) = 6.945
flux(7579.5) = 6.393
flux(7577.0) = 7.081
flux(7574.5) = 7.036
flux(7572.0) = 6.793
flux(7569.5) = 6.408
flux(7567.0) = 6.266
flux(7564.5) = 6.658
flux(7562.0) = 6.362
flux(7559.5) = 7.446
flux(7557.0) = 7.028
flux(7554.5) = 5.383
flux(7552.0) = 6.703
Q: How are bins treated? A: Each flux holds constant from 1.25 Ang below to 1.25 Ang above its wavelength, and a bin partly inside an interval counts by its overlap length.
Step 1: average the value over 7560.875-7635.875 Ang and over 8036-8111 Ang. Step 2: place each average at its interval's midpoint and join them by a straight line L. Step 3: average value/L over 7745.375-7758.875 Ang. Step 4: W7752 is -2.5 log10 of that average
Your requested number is 0.105 mag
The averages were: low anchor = 6.64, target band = 5.89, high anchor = 6.19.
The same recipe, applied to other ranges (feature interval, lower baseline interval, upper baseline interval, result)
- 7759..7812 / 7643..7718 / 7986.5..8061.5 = 0.05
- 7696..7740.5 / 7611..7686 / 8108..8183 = 0.08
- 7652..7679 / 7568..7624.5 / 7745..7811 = -0.13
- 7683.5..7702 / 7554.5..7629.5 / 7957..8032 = 0.06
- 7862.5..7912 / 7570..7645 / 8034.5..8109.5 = -0.03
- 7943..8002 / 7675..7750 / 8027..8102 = 0.01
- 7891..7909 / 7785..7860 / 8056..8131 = -0.09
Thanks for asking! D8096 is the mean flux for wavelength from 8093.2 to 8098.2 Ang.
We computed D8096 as 5.96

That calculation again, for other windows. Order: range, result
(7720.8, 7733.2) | 6.78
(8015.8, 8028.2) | 6.34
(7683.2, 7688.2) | 6.43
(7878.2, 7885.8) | 6.7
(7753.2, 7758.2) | 6.19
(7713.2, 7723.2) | 6.53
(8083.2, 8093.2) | 5.8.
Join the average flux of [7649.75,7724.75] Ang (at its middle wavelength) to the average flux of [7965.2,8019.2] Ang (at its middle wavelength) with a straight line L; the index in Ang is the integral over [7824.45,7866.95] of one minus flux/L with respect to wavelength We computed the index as 0.1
